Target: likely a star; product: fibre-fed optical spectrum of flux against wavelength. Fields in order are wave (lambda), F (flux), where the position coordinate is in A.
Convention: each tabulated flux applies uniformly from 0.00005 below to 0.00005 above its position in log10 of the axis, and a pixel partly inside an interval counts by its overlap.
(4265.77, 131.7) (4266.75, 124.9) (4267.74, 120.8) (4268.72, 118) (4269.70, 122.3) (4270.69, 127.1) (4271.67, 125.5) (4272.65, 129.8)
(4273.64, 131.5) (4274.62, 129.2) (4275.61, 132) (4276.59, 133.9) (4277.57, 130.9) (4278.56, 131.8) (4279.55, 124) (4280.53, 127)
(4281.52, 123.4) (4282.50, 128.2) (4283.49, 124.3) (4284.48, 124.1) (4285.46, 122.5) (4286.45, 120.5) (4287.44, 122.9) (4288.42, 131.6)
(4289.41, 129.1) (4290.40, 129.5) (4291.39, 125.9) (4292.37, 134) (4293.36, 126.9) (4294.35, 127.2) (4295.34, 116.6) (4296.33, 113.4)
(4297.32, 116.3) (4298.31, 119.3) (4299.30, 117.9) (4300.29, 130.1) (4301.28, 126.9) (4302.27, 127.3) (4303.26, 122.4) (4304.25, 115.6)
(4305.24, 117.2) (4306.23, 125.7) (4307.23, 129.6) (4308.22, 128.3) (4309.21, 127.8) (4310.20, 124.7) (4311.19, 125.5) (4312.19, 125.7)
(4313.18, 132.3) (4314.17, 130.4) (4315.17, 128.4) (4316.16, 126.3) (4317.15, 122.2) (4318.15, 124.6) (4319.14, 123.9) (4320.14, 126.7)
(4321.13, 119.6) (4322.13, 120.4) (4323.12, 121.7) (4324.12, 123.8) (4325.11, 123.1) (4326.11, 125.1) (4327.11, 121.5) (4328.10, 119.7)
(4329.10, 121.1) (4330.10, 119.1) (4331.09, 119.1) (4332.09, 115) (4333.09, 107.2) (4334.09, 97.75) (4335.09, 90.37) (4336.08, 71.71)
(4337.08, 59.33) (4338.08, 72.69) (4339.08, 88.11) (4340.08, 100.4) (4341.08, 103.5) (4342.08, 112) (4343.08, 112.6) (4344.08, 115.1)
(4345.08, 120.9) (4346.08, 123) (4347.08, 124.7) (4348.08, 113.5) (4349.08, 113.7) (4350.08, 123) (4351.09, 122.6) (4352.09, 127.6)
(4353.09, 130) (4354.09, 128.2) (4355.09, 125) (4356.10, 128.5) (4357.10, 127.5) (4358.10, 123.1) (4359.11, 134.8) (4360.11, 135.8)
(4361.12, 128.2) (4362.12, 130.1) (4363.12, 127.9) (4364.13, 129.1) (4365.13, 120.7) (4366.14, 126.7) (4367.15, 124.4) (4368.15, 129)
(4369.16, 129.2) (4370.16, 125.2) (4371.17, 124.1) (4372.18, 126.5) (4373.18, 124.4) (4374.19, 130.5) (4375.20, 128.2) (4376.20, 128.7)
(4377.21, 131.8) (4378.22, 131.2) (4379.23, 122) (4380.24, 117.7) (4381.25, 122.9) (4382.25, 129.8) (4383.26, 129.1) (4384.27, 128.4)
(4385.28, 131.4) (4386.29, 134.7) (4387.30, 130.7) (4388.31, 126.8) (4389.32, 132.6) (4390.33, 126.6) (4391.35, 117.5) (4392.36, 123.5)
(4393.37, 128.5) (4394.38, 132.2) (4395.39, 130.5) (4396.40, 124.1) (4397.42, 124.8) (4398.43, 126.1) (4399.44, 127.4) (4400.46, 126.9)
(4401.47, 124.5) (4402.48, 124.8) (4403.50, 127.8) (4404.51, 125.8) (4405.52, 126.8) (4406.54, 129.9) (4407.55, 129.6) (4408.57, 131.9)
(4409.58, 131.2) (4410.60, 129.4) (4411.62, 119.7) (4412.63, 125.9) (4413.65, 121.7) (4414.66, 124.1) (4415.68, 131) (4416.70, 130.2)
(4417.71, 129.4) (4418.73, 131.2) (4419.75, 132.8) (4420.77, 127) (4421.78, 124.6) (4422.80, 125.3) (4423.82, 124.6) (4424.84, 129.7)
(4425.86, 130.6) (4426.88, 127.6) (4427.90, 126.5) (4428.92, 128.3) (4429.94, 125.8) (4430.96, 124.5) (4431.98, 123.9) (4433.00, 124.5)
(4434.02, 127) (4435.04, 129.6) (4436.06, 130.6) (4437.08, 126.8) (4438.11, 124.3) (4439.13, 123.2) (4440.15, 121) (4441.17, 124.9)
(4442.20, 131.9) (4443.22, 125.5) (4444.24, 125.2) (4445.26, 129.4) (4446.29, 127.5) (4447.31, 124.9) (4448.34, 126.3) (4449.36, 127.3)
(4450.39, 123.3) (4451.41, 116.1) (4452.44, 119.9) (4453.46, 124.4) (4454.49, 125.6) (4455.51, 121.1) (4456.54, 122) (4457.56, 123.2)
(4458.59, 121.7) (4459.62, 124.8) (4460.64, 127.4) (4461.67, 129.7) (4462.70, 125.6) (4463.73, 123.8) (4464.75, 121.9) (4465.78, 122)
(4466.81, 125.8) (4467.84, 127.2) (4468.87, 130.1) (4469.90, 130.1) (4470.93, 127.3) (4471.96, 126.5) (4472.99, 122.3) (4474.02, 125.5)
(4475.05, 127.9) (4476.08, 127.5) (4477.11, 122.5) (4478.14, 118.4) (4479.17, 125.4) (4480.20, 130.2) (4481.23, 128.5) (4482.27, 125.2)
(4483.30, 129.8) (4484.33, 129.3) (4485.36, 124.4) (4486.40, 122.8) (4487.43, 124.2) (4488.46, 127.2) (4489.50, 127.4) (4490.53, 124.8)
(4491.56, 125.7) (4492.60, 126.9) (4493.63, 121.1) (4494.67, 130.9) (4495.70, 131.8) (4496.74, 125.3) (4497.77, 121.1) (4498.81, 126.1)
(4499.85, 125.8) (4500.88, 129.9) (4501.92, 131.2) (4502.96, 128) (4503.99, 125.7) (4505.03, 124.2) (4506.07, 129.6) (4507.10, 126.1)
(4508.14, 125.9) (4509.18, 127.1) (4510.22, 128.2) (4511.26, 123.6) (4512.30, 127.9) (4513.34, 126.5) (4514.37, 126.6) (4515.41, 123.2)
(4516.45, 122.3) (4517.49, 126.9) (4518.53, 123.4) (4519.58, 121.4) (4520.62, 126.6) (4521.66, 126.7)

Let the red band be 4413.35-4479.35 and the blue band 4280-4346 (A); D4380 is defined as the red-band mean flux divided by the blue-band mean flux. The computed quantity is 1.1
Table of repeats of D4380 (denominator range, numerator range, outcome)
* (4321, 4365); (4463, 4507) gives 1.09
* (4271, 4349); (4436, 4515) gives 1.05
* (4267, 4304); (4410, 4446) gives 1.01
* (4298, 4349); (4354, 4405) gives 1.09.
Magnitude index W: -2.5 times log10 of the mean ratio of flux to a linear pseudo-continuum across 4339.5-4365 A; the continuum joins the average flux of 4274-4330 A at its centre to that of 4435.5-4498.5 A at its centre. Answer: 0.02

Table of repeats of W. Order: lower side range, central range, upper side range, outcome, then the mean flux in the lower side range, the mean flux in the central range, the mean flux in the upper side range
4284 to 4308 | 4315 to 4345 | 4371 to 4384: 0.13 mag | 124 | 111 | 127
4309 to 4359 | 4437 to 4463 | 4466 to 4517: -0.01 mag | 117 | 125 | 126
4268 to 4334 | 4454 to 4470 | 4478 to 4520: 0.01 mag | 124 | 125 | 126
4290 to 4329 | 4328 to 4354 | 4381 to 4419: 0.15 mag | 124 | 109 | 128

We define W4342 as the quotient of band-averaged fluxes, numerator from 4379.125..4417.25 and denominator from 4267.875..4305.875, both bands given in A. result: 1.02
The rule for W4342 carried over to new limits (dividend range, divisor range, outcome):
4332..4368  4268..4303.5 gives 0.92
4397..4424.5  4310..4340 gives 1.12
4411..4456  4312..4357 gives 1.09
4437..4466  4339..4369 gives 1.02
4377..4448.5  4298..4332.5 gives 1.03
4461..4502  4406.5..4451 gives 0.99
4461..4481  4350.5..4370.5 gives 0.99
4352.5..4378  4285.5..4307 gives 1.03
